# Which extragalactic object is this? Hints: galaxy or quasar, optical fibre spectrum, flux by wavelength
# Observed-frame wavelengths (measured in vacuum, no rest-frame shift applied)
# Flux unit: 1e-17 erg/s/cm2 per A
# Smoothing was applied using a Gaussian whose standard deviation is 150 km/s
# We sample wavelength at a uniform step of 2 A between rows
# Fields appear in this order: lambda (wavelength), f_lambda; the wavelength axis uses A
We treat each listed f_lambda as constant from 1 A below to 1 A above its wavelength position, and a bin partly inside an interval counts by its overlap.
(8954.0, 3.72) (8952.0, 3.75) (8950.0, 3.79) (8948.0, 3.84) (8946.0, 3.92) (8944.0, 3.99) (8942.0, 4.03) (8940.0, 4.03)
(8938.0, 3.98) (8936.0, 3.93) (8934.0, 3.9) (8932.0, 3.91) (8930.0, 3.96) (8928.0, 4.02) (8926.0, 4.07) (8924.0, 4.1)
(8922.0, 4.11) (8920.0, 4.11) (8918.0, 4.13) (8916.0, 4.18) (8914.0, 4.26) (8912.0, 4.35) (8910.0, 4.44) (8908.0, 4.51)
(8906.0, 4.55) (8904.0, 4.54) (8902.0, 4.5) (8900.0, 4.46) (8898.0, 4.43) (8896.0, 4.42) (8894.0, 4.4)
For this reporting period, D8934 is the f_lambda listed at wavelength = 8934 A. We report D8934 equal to 3.9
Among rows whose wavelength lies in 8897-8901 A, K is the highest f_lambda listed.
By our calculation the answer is 4.46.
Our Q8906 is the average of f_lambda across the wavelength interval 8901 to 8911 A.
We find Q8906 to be 4.51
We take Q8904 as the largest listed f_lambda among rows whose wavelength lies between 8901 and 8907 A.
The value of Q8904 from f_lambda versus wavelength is 4.55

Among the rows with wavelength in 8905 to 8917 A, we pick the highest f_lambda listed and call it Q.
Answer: 4.55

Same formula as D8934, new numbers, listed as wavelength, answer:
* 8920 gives 4.11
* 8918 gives 4.13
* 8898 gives 4.43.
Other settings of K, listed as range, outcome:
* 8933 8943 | 4.03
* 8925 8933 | 4.07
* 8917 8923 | 4.13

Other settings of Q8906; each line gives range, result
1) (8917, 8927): 4.1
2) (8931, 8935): 3.91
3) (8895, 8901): 4.44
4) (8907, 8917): 4.35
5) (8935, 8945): 3.99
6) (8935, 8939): 3.96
